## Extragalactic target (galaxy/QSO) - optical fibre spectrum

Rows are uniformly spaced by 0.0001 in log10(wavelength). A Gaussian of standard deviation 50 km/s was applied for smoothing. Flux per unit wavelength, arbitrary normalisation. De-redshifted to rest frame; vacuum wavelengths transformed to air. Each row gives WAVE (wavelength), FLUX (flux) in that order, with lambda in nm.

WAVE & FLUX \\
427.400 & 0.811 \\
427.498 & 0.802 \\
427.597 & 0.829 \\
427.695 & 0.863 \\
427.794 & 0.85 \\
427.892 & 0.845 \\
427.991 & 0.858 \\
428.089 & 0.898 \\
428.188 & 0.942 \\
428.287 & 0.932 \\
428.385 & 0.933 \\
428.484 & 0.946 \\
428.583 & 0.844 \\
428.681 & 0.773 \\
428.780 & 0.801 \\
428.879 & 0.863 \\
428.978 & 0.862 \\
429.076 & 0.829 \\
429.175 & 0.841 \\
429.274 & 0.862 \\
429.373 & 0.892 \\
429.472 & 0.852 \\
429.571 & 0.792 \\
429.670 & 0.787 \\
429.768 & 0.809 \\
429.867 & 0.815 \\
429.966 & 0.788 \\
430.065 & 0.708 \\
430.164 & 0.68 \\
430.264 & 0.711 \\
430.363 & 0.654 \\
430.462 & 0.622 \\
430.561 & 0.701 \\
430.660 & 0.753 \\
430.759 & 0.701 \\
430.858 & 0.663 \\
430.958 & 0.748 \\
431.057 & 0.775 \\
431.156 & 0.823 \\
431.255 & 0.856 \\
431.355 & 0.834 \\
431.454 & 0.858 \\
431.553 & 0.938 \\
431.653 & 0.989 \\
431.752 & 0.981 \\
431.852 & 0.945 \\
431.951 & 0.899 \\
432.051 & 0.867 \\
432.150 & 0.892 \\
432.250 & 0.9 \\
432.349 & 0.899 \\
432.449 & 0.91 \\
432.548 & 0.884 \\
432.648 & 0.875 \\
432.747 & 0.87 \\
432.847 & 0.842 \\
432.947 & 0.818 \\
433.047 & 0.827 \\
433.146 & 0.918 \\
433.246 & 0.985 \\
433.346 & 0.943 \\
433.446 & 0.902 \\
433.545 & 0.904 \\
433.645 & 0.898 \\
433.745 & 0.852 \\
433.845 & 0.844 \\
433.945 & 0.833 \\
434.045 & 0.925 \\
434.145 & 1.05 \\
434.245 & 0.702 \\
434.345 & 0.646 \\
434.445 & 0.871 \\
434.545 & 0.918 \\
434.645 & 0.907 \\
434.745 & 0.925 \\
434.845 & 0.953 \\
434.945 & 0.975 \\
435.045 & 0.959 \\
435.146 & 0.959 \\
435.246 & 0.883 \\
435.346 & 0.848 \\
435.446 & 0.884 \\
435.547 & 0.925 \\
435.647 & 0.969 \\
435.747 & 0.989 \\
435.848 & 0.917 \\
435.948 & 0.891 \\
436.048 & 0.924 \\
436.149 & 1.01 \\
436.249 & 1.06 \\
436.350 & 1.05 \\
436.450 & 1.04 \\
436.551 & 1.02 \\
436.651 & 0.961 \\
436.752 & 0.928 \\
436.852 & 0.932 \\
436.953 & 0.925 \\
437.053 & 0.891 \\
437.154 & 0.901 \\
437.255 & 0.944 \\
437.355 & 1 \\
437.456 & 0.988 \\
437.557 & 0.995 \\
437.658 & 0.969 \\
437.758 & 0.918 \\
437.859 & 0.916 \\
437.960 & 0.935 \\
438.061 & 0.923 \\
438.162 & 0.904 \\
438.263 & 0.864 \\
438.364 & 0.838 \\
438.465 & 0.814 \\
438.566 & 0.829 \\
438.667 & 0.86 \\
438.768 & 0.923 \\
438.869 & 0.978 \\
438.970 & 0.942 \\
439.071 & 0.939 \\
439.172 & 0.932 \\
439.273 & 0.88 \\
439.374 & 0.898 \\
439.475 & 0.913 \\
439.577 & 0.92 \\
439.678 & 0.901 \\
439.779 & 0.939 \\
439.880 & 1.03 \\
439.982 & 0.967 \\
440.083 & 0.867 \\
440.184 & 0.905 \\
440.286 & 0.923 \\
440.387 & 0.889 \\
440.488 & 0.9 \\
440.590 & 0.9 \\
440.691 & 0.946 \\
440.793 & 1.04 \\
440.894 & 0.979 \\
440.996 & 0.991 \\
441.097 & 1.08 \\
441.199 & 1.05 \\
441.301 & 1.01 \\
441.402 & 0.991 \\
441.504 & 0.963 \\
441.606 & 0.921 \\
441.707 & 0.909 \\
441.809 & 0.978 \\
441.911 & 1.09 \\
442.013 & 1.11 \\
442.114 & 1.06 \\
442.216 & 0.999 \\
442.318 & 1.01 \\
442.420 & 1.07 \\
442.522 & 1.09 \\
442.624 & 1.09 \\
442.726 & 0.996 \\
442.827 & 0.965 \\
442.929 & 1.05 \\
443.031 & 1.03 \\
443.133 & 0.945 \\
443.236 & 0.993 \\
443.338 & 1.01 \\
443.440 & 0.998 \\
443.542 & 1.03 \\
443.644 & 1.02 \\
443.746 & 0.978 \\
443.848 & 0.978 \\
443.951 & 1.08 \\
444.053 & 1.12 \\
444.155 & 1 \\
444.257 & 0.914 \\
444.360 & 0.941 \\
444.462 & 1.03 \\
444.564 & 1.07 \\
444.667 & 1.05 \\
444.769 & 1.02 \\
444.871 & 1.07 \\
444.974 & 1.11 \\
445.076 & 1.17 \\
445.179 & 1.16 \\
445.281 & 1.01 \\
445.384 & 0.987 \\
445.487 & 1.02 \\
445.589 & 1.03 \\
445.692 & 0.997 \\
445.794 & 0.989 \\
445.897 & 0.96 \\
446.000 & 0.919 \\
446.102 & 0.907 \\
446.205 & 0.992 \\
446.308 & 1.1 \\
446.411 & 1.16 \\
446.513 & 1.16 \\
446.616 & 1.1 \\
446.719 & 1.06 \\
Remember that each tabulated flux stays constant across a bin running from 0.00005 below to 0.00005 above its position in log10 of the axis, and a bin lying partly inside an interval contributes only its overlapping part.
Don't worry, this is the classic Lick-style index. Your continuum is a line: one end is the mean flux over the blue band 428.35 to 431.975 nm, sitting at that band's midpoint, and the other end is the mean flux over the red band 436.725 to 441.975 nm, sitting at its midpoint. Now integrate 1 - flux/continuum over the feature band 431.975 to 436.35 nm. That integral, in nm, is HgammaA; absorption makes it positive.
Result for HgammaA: -0.18 nm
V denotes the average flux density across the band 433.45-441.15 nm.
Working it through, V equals 0.926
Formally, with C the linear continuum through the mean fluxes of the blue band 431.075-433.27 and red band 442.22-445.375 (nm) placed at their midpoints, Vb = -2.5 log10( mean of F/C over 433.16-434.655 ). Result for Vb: 0.04 mag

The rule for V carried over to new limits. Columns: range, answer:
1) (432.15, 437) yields 0.913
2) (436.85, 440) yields 0.921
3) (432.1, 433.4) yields 0.89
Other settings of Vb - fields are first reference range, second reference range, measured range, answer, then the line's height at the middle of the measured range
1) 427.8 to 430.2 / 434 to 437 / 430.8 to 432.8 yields 0.01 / 0.88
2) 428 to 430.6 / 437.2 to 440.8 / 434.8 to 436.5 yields -0.08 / 0.884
